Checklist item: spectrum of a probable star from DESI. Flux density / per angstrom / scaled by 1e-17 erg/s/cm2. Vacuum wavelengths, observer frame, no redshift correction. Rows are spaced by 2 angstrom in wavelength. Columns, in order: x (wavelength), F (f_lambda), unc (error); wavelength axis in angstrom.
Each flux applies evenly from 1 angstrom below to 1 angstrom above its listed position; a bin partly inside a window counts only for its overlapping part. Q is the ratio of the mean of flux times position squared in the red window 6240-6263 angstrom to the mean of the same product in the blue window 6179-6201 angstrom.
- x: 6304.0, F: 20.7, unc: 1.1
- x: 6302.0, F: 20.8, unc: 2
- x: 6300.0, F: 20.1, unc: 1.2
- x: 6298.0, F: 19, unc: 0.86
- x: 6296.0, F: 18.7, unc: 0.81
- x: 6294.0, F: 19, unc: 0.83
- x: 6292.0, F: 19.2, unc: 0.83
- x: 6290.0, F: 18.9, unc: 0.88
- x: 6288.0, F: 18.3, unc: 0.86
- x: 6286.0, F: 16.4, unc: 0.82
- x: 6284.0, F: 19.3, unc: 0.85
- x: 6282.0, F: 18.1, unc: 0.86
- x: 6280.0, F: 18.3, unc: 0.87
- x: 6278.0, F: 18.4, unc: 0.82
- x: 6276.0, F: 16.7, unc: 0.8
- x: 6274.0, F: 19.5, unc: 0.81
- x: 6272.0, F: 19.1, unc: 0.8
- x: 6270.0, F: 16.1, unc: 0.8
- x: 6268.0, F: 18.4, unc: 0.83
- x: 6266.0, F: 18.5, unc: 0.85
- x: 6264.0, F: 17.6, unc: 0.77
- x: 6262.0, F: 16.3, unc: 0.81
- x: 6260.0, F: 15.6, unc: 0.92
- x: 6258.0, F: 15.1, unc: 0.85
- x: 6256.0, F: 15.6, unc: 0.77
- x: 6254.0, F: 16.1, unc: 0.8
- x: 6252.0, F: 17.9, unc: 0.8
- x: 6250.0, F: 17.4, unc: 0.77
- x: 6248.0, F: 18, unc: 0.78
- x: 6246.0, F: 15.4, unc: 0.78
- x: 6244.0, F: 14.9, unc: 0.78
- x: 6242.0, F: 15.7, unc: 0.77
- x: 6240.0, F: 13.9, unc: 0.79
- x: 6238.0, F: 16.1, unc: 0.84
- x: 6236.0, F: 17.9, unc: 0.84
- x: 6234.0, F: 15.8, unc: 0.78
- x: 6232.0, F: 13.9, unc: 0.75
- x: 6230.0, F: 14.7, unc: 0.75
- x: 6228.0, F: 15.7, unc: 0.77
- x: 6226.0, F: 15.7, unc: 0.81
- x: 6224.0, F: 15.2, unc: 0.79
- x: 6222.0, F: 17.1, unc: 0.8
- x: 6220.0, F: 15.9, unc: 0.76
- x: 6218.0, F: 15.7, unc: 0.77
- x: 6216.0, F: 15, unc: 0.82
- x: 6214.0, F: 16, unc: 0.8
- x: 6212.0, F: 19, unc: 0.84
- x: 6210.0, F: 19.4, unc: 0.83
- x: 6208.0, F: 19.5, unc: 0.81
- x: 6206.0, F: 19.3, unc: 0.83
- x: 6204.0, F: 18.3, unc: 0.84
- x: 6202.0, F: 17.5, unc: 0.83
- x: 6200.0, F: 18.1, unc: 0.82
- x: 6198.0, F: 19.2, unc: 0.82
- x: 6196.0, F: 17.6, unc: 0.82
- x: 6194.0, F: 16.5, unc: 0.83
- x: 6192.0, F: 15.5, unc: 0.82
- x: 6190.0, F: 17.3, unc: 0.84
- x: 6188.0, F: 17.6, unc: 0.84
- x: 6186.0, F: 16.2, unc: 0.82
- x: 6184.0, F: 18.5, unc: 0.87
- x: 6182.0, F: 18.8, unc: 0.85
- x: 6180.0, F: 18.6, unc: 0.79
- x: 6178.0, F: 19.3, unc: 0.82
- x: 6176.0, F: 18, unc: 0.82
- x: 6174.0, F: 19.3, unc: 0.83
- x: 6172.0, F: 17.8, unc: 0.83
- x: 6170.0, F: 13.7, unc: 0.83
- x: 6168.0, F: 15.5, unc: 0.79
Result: 0.9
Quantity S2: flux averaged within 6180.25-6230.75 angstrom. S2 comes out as 17.2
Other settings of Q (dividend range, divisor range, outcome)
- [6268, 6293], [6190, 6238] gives 1.10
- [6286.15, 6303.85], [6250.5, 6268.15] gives 1.16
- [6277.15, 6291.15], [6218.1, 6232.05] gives 1.19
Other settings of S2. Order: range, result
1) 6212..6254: 16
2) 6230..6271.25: 16.3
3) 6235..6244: 15.8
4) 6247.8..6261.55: 16.4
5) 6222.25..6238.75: 15.7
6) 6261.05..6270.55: 17.4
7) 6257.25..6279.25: 17.4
